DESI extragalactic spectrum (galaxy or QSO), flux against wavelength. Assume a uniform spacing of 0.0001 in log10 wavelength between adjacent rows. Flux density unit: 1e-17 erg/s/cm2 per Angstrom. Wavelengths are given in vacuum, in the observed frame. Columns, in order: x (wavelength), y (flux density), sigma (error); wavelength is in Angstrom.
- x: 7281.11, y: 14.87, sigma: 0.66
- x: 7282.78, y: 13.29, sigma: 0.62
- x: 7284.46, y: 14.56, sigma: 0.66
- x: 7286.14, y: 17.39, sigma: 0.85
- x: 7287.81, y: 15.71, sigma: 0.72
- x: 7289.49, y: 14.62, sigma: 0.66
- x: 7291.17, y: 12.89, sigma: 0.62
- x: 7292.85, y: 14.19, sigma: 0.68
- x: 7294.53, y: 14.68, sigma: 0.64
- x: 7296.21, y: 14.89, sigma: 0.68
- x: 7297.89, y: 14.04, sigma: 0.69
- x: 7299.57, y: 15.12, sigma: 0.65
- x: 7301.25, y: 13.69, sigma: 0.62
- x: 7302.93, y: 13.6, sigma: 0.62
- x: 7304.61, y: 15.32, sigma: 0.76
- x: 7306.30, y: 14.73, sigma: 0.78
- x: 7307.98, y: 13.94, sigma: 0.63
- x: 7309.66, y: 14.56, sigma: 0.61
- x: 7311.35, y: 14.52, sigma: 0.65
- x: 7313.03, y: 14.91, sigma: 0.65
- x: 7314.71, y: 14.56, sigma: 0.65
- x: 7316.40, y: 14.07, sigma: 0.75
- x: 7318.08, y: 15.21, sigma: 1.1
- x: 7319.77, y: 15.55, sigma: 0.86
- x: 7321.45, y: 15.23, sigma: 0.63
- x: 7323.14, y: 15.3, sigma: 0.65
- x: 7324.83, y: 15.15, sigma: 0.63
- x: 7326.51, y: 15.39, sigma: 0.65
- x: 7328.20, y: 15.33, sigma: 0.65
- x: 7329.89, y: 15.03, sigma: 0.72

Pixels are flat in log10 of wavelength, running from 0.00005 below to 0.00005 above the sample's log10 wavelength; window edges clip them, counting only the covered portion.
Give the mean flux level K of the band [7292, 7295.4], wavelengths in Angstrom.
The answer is 14.4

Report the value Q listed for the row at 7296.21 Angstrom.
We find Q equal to 14.89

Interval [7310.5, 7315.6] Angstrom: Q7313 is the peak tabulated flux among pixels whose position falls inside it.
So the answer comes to 14.91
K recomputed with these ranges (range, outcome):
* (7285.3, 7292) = 15.2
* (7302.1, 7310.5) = 14.4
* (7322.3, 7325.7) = 15.2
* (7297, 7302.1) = 14.3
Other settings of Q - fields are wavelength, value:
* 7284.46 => 14.56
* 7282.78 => 13.29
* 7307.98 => 13.94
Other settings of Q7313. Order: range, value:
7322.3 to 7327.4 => 15.39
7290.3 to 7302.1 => 15.12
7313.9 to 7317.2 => 14.56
